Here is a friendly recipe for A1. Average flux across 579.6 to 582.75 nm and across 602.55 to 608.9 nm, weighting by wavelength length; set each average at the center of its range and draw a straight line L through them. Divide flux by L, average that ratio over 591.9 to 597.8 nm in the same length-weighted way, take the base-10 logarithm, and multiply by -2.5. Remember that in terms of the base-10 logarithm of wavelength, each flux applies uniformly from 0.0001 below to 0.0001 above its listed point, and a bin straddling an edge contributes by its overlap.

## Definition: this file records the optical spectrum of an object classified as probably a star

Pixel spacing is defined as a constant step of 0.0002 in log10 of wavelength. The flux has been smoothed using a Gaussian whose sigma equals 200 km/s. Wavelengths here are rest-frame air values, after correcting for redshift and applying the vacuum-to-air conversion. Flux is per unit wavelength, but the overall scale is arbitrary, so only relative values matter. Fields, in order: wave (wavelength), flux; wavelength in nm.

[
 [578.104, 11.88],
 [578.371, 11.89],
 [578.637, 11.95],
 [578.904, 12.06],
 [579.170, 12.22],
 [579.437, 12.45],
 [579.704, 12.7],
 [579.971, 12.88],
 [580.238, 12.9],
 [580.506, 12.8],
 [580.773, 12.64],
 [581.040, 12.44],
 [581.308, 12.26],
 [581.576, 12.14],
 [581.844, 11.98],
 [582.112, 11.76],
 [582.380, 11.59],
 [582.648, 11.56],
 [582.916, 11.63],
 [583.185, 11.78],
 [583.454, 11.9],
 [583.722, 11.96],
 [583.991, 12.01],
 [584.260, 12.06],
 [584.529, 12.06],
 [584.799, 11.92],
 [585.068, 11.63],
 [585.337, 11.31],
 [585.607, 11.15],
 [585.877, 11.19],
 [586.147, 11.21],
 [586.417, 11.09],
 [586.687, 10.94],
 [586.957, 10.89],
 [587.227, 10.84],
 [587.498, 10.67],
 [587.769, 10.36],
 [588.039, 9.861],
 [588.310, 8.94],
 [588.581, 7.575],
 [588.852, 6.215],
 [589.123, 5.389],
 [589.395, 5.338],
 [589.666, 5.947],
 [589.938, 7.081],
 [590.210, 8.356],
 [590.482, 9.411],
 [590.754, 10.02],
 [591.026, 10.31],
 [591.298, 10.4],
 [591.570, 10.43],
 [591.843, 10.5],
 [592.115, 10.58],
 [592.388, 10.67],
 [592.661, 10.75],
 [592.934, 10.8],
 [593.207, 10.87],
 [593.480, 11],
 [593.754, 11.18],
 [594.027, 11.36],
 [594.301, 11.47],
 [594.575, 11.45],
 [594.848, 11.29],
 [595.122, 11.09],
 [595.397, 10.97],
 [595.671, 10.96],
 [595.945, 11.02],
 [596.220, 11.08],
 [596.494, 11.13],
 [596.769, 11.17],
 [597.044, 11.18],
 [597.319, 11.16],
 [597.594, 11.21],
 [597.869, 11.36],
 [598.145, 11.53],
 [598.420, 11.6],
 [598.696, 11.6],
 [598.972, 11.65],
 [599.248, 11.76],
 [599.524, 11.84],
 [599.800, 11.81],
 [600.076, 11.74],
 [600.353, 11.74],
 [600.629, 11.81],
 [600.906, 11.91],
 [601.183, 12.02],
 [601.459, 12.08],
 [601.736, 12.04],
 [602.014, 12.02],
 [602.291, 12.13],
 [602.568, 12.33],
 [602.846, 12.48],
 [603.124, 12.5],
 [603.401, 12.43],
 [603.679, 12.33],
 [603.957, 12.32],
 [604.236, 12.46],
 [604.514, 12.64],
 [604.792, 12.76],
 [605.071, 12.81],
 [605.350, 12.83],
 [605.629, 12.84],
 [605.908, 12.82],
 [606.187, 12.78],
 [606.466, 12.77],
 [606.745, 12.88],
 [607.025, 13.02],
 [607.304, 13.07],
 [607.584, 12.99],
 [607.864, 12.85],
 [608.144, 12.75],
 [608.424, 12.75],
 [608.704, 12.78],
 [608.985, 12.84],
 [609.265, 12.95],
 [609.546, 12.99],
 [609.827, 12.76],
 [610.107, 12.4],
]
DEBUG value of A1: 0.14 mag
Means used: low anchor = 12.3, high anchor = 12.7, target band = 11.1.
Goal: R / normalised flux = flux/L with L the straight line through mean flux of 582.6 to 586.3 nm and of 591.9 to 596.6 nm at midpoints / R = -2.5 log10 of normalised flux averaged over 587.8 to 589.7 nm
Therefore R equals 0.49 mag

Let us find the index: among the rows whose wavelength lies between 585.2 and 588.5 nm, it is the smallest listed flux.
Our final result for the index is 8.94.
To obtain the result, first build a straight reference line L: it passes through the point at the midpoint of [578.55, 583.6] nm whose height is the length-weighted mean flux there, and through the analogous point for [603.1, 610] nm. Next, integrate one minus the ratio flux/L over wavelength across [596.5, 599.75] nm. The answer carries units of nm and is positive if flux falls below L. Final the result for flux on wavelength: 0.289 nm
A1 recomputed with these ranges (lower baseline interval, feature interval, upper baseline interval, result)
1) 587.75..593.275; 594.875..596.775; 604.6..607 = -0.08 mag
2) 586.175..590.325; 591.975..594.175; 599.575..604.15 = -0.10 mag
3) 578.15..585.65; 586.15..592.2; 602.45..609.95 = 0.31 mag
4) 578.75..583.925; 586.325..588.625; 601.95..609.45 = 0.20 mag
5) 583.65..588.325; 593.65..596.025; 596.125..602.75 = 0.03 mag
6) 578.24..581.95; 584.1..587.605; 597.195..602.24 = 0.08 mag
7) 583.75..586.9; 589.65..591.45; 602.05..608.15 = 0.30 mag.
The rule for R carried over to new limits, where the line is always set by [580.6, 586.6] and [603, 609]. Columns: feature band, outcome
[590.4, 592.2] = 0.18 mag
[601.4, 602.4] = 0.04 mag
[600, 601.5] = 0.06 mag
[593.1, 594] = 0.11 mag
